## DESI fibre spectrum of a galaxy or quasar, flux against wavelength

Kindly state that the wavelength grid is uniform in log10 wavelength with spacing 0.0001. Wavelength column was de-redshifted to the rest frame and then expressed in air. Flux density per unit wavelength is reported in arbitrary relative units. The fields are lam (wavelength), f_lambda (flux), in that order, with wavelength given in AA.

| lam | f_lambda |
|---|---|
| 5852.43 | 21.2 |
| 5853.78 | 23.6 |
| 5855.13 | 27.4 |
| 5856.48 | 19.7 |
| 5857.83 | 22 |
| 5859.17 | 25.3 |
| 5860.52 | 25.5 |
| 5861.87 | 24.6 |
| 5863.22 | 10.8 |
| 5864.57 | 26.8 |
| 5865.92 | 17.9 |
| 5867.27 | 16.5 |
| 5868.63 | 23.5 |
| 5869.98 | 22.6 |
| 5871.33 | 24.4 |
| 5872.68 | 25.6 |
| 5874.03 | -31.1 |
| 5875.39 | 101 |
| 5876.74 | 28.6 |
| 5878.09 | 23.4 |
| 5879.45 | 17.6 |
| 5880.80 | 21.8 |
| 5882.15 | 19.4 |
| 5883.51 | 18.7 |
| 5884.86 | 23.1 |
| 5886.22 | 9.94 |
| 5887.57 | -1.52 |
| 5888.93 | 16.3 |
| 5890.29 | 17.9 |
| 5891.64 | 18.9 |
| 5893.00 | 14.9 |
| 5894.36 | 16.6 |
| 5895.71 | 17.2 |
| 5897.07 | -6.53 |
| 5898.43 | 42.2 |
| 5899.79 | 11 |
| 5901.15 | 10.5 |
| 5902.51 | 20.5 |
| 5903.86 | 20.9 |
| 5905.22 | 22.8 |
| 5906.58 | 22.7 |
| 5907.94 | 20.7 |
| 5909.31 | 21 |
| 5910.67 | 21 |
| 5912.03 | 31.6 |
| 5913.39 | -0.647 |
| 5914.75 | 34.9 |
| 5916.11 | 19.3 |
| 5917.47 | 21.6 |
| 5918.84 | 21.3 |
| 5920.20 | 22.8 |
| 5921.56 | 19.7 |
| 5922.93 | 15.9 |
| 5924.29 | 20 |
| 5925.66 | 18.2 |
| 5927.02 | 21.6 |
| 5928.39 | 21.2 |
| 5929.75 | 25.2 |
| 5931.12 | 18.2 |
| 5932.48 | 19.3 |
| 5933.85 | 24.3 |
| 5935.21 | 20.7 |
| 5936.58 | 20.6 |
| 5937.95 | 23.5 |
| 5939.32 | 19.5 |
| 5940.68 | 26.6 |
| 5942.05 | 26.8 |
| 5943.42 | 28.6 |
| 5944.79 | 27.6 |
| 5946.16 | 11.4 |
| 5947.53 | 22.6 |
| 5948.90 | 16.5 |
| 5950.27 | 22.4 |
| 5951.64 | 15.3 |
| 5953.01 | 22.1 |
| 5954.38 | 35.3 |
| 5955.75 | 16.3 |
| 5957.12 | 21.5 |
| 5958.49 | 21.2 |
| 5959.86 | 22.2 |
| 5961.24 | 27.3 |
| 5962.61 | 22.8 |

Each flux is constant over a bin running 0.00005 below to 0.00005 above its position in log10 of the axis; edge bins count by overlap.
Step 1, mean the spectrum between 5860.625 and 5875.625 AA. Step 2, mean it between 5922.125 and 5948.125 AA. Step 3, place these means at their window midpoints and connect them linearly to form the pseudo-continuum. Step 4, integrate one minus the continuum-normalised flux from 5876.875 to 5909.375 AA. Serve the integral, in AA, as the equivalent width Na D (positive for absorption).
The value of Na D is 6.1 AA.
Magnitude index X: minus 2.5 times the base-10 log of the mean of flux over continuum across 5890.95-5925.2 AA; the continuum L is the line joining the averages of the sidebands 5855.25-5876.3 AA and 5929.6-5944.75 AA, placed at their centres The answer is 0.21 mag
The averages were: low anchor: 23.8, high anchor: 23.1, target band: 19.2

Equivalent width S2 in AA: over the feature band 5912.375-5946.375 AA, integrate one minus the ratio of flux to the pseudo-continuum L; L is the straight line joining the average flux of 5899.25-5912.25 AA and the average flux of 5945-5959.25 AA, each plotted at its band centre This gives -1.7 AA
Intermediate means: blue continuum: 20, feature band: 21.4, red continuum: 20.7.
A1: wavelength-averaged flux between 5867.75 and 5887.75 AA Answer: 22.3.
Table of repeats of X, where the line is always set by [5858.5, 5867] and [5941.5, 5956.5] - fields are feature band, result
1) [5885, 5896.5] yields 0.48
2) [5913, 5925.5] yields 0.11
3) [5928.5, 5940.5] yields 0.02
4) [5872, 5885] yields -0.15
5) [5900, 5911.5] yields 0.11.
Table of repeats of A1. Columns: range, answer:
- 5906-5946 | 21.7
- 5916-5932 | 20.4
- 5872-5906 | 19.2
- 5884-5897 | 13.9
